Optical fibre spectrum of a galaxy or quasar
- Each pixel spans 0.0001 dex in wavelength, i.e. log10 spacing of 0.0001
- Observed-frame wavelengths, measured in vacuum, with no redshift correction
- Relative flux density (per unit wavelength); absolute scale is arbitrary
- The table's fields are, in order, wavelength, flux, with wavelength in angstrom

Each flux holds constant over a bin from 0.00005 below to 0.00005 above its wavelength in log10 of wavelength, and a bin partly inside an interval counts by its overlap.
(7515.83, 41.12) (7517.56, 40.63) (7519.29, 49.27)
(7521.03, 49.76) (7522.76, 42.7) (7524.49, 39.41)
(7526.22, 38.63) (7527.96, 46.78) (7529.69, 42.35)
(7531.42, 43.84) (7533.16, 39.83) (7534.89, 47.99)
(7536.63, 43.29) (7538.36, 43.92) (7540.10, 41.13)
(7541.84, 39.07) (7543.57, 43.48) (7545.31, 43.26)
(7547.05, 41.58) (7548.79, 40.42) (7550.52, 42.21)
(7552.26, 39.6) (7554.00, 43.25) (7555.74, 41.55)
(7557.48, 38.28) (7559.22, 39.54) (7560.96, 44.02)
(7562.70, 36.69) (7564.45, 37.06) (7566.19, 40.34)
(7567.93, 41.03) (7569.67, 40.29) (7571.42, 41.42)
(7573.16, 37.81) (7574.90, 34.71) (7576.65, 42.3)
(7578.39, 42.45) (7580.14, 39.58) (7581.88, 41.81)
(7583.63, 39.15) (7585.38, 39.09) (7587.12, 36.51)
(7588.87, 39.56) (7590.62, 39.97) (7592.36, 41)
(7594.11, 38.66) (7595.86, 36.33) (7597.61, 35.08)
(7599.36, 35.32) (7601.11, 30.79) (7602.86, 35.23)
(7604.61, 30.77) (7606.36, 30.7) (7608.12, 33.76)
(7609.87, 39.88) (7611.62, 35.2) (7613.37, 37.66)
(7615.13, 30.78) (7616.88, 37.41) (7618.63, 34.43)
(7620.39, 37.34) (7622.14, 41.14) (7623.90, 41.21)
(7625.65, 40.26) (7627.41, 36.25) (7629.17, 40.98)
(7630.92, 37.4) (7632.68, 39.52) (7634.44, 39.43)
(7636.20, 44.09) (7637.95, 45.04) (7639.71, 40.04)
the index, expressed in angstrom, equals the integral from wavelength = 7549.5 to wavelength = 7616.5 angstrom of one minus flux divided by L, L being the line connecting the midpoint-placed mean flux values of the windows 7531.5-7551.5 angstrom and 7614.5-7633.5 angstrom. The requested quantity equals 3.5 angstrom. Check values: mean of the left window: 42.4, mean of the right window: 38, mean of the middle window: 38.1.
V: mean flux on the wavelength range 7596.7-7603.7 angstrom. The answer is 34.1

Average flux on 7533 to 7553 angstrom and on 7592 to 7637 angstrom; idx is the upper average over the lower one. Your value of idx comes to 0.9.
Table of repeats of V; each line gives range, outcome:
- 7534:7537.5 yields 45.7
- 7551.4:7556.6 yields 41.5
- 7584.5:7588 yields 37.8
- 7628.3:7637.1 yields 40.3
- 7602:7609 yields 32.6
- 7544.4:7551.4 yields 41.9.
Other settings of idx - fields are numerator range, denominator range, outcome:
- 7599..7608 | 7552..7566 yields 0.81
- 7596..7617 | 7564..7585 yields 0.86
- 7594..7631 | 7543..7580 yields 0.89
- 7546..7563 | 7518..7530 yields 0.93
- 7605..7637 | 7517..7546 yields 0.87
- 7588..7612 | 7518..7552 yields 0.83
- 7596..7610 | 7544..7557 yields 0.81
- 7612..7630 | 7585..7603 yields 1.02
